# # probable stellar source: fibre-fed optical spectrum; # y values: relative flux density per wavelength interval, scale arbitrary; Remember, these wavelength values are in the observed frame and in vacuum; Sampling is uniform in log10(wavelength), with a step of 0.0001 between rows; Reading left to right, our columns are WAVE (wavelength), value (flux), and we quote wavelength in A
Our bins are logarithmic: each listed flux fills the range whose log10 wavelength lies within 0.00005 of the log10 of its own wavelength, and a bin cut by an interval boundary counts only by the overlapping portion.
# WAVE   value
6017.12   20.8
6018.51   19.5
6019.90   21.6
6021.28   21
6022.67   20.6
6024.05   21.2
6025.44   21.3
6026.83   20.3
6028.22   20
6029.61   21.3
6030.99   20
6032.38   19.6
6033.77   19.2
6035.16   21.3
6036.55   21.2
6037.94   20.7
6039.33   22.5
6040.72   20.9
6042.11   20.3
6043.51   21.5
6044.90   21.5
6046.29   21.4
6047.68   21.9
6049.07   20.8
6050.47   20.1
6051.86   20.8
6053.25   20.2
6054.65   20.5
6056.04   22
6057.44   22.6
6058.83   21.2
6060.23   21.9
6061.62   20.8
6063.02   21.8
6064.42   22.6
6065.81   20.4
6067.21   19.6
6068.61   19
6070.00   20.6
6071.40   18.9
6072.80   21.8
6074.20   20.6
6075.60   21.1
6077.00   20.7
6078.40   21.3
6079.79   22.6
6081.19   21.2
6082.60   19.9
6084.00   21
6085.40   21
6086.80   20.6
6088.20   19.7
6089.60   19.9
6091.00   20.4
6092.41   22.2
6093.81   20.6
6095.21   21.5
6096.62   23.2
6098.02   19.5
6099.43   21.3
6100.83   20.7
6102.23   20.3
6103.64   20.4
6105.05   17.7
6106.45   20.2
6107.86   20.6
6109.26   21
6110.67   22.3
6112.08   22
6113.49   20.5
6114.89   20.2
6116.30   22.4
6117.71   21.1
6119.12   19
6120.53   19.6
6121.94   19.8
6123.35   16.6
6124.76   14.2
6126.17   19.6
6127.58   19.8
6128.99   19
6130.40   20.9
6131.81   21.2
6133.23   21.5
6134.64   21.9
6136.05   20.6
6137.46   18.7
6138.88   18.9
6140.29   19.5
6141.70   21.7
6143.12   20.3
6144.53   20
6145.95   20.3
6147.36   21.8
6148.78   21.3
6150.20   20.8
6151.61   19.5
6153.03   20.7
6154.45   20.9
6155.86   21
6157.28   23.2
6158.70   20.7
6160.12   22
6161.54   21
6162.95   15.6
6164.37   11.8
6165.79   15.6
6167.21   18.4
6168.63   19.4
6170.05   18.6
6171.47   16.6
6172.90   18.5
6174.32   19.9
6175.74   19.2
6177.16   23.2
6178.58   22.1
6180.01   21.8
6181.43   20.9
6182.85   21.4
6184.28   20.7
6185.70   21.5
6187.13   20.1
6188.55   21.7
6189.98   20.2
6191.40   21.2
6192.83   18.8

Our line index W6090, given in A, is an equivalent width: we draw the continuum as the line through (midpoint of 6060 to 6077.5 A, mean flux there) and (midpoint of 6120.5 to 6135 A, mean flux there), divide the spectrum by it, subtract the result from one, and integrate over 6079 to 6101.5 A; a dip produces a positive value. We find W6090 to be -0.8 A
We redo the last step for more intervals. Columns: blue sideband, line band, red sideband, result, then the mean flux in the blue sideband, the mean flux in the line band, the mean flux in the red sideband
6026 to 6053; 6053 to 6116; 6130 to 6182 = -1.15 A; 20.8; 20.9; 20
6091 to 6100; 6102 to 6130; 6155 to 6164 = 1.53 A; 21.3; 19.8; 20.3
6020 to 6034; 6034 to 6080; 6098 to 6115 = -1.05 A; 20.6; 21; 20.6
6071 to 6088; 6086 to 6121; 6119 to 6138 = -0.84 A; 20.9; 20.7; 19.5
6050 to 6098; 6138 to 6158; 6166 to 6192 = -0.27 A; 20.9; 20.7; 20.2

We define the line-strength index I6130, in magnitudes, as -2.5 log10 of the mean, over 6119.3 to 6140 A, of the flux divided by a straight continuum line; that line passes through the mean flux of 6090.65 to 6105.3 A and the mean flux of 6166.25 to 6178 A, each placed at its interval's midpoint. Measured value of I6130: 0.04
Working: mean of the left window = 20.8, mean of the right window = 19.2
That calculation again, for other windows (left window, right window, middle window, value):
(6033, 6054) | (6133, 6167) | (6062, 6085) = -0.008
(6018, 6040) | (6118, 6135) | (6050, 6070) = -0.035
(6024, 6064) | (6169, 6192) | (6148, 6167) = 0.056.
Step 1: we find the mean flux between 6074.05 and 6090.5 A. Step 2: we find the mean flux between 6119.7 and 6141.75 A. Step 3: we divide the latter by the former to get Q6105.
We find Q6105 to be 0.94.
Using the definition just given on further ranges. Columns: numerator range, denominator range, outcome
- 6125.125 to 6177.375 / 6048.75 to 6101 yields 0.94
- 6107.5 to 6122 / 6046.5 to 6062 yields 0.98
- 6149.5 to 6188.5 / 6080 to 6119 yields 0.96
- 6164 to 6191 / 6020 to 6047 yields 0.94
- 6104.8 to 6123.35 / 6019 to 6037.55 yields 0.99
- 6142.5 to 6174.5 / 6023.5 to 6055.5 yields 0.94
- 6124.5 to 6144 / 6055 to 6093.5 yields 0.95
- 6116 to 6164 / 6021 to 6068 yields 0.96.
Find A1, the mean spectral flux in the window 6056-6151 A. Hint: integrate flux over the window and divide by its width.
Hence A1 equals 20.5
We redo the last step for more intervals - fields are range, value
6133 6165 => 20.2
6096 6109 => 20.4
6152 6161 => 21.3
